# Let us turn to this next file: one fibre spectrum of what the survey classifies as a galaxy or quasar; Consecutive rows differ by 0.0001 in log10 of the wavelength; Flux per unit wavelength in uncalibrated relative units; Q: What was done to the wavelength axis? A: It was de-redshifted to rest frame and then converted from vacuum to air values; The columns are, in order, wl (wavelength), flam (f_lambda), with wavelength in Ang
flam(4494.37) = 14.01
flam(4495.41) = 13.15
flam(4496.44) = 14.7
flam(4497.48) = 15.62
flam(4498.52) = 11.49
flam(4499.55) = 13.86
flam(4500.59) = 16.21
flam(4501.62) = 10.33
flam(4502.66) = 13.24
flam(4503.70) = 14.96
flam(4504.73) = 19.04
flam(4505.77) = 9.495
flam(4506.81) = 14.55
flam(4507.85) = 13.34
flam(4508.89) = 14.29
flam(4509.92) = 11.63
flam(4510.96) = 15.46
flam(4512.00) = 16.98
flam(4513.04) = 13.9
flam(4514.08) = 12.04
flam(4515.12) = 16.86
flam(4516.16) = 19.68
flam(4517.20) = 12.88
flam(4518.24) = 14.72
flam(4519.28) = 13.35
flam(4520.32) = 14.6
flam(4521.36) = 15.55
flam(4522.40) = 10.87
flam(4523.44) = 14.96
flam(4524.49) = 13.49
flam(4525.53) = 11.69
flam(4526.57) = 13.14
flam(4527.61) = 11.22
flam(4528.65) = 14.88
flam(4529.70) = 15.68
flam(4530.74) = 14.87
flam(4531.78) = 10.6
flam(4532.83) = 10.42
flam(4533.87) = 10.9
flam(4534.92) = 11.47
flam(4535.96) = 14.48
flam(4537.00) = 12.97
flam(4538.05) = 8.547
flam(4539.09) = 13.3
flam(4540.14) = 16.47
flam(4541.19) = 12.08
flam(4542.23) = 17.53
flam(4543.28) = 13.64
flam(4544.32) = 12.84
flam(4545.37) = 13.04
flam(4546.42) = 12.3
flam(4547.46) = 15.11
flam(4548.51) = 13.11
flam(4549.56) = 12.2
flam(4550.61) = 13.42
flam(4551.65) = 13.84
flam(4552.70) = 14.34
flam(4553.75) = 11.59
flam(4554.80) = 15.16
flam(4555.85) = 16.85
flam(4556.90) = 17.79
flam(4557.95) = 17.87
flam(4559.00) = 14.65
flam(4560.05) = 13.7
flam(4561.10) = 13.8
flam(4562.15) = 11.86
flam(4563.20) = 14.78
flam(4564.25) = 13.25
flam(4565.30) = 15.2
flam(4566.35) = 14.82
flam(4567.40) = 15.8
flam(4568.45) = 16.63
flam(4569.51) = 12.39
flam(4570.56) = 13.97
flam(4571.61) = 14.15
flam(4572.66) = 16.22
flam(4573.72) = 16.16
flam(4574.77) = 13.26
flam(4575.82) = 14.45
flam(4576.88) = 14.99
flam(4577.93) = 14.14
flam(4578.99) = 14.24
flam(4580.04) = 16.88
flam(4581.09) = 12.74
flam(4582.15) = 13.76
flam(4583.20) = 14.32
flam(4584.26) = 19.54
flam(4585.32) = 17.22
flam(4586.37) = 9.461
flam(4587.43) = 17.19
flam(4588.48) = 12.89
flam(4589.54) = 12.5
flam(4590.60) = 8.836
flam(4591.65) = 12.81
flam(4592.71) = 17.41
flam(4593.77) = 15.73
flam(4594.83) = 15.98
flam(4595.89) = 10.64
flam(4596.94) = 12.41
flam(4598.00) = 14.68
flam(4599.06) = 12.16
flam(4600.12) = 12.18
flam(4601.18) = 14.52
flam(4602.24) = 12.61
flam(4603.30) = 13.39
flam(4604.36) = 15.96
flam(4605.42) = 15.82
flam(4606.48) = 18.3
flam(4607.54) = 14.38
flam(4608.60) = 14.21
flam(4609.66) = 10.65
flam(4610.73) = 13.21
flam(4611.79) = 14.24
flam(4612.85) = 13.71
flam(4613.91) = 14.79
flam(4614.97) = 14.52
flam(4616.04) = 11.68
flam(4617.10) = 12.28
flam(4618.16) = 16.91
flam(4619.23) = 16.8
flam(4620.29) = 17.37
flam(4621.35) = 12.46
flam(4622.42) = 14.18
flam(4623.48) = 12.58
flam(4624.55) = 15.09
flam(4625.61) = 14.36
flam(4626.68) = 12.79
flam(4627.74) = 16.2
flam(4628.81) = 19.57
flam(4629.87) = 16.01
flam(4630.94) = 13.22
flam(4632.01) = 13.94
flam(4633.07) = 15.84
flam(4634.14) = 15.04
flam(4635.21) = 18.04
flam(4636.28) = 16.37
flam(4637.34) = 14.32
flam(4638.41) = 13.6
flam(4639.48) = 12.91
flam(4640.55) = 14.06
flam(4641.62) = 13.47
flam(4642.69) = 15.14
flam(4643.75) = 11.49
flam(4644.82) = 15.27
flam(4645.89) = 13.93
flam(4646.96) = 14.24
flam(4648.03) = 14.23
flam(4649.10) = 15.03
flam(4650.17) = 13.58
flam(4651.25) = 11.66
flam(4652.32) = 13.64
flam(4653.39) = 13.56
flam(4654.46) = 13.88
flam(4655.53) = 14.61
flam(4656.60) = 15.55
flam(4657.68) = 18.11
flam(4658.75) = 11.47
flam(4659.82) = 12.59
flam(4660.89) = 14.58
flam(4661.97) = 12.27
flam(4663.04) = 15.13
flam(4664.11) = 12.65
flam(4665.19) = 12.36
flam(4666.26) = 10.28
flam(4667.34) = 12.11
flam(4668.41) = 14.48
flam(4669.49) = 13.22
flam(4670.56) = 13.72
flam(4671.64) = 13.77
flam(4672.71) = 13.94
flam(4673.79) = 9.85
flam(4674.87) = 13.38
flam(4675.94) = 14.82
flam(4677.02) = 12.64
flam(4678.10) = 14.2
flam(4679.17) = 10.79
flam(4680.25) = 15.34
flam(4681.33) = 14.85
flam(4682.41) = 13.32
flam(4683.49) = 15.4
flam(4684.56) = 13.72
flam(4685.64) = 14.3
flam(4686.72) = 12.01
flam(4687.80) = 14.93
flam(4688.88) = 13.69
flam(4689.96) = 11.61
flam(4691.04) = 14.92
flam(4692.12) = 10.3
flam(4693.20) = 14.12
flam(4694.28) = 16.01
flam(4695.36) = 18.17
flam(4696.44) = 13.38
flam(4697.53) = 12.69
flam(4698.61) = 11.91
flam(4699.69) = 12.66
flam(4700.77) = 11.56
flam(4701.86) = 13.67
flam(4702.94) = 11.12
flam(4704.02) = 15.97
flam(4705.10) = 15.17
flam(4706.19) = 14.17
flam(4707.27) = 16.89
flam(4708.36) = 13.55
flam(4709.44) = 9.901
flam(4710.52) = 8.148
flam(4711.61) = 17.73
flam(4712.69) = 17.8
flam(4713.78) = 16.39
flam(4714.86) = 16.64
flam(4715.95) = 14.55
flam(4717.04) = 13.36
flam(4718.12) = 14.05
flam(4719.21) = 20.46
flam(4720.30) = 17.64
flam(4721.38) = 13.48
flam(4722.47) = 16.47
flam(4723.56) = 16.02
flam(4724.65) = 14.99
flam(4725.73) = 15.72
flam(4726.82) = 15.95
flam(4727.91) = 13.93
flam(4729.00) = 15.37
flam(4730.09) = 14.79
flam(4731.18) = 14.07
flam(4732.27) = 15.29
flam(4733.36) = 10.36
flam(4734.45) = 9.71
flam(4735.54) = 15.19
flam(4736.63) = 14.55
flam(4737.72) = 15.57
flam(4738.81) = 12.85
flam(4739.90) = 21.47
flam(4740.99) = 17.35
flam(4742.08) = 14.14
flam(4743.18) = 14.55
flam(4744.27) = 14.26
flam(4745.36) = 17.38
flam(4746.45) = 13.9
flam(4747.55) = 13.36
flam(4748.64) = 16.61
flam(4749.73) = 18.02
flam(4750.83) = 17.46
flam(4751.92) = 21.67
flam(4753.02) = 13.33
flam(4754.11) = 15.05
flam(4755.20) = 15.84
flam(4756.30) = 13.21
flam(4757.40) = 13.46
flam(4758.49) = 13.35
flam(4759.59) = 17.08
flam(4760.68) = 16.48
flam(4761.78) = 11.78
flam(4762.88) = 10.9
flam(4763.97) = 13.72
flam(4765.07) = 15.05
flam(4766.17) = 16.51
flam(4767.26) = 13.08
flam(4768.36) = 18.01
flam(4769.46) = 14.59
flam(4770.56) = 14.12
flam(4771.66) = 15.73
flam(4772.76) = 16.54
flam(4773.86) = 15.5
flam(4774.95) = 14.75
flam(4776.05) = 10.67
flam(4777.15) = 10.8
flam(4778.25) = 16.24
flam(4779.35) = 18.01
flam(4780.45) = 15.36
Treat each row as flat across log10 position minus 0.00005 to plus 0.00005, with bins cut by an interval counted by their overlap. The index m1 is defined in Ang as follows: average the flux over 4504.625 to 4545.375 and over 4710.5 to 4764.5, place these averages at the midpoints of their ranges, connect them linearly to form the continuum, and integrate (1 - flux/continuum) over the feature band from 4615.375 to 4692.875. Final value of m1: 3.2 Ang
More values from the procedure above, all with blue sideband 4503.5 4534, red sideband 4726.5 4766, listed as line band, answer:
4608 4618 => 0.6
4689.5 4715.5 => 1.4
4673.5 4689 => 1.1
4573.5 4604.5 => 0.3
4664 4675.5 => 1.5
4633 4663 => 0.5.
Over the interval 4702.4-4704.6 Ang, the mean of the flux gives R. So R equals 13.6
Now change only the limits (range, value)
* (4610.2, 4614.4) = 14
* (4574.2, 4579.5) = 14.2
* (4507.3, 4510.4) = 13.1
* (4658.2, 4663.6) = 13.2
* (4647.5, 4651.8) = 13.6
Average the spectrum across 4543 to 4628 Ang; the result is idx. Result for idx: 14.2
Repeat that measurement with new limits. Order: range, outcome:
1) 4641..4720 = 13.9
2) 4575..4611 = 14.1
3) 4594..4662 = 14.3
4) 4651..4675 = 13.4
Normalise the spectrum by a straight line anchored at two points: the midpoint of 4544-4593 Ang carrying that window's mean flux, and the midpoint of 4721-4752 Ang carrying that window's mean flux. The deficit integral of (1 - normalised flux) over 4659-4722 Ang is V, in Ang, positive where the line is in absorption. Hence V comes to 4.9 Ang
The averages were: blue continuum 14.3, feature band 13.8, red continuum 15.2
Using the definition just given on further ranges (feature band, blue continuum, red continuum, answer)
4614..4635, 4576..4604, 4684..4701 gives -1.51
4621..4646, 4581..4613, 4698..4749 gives -0.72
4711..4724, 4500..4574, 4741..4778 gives -1.26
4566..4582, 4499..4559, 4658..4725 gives -0.95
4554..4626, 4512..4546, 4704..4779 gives -2.20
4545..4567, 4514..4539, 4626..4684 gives -1.20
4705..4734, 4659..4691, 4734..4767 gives -1.05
